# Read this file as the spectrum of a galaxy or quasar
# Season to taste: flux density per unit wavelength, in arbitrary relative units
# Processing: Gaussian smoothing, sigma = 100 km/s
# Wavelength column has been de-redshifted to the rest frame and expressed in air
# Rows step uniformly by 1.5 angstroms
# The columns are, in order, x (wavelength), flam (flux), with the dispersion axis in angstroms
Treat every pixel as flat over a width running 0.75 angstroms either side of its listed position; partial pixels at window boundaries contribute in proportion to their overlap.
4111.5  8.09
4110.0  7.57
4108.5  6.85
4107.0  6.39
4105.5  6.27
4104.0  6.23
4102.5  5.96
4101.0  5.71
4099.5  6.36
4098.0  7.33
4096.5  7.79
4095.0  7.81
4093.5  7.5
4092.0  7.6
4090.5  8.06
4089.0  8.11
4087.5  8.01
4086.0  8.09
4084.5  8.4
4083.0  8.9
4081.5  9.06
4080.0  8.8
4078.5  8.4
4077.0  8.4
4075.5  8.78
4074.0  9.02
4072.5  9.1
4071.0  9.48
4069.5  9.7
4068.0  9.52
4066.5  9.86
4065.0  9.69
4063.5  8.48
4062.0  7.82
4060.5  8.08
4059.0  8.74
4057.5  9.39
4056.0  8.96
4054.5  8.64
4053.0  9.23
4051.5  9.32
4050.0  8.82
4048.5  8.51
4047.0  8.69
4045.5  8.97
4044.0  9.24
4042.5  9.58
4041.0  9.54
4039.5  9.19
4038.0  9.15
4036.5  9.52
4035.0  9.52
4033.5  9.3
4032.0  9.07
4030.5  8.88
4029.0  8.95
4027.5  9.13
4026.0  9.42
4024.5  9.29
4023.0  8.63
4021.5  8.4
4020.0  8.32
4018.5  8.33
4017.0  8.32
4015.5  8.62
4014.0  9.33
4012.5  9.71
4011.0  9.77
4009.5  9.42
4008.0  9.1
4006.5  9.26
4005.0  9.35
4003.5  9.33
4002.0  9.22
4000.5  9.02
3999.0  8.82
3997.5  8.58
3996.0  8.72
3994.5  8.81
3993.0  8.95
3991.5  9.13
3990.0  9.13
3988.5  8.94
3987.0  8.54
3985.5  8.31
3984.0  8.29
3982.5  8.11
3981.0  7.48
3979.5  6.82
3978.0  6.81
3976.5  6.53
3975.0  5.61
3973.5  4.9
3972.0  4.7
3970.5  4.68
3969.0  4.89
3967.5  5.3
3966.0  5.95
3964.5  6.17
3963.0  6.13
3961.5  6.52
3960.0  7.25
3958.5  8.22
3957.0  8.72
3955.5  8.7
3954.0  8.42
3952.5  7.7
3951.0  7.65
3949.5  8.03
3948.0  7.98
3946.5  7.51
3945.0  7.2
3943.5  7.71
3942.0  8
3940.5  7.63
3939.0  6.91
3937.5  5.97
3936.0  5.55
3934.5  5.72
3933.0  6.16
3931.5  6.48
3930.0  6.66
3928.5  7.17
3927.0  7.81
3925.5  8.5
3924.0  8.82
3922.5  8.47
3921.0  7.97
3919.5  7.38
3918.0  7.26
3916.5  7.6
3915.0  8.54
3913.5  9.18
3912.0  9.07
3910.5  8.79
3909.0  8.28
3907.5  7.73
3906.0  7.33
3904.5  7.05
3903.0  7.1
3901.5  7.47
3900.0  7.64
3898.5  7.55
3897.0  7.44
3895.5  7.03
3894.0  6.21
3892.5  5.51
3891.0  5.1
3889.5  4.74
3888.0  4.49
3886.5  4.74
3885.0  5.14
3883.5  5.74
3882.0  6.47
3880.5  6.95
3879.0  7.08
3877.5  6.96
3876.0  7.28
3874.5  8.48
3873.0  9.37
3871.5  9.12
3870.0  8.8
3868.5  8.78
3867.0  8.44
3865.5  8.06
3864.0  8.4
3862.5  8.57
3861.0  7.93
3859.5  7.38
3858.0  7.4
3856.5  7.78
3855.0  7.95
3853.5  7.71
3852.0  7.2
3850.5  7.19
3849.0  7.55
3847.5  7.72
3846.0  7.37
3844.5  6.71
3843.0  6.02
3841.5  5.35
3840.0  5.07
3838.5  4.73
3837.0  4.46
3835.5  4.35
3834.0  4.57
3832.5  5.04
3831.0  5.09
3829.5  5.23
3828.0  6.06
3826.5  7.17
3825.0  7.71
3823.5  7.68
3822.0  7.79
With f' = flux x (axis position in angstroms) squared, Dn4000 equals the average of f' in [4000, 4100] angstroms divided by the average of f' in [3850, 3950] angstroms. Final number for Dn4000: 1.29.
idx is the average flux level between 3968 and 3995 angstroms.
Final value 7.22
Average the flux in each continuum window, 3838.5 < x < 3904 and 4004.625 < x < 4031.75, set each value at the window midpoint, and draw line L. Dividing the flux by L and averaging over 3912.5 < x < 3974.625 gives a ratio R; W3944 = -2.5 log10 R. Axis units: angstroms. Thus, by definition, 0.125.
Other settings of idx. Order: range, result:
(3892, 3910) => 7.24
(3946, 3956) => 7.99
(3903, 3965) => 7.56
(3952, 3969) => 7.08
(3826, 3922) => 7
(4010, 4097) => 8.85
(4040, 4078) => 9.02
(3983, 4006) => 8.87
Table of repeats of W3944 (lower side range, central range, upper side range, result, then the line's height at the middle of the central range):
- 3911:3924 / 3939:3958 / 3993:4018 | 0.083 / 8.53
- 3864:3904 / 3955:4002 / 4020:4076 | 0.113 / 8.19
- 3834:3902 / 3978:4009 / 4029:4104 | -0.089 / 7.97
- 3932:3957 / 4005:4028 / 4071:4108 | -0.191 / 7.56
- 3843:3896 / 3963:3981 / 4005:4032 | 0.413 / 8.43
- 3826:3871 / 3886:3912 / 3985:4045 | 0.107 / 7.49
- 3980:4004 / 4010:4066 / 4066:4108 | -0.080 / 8.36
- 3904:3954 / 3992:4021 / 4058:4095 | -0.109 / 8.14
